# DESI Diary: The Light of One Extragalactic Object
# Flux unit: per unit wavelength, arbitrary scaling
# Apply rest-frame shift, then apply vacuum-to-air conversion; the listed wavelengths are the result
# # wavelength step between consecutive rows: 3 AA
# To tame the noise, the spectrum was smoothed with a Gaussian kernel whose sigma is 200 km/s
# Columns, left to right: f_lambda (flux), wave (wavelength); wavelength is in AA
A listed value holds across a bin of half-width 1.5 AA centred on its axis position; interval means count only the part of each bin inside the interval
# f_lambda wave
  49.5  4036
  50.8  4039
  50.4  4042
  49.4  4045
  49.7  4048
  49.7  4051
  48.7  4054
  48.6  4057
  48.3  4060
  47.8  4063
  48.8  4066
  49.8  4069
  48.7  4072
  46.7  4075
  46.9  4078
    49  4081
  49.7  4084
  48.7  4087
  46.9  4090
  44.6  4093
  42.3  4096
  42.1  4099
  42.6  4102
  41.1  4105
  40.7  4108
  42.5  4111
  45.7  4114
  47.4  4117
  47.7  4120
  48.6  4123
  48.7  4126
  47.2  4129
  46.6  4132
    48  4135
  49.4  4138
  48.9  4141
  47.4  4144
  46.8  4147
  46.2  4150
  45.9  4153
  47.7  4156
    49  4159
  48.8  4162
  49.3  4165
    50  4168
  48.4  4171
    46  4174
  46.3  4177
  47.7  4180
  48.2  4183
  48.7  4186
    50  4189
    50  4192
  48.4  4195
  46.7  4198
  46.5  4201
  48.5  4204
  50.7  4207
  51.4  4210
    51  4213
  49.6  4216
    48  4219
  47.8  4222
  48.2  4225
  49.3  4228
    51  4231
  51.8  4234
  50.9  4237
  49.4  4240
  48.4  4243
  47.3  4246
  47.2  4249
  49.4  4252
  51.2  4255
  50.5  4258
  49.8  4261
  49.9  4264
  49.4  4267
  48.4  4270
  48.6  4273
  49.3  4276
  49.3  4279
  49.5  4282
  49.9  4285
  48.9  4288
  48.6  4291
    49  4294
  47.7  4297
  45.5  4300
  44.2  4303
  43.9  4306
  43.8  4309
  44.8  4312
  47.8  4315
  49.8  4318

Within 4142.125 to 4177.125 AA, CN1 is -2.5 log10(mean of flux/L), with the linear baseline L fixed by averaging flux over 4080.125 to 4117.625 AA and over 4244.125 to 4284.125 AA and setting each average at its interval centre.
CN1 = -0.03 mag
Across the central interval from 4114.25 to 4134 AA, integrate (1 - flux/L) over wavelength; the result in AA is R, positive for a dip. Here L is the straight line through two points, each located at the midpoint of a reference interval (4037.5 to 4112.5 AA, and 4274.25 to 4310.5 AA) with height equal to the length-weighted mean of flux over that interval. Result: -0.2 AA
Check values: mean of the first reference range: 47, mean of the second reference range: 47.5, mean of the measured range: 47.6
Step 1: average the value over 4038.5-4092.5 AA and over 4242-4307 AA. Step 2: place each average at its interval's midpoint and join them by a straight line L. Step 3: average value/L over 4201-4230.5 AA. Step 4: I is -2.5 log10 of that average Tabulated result -0.02 mag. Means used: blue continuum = 48.7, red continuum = 48.5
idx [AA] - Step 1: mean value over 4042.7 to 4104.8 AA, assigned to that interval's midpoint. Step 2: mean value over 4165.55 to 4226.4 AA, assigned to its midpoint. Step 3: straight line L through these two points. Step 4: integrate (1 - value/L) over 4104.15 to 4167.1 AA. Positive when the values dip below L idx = 1.4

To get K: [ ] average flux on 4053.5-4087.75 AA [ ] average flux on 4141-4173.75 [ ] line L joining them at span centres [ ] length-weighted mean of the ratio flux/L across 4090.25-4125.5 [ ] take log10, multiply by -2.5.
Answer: 0.09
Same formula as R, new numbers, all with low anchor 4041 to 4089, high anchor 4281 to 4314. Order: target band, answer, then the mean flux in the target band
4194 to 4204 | 0.1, 47.3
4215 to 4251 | -1.3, 49.1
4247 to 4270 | -1.1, 49.5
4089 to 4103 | 1.4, 43.6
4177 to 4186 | 0.0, 47.8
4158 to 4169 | -0.3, 49.3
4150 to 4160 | 0.2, 47.3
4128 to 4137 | 0.2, 47.4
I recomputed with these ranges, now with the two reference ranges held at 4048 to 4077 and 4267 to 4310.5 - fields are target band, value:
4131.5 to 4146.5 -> 0.00 mag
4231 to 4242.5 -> -0.06 mag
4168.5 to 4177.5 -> 0.02 mag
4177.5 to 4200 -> -0.01 mag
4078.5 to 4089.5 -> 0.00 mag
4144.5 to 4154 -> 0.04 mag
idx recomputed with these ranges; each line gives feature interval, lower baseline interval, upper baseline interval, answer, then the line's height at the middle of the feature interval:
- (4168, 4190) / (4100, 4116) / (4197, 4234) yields -0.5 AA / 47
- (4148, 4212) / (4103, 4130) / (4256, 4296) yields -1.8 AA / 47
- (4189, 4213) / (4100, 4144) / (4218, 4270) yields -0.4 AA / 48.2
